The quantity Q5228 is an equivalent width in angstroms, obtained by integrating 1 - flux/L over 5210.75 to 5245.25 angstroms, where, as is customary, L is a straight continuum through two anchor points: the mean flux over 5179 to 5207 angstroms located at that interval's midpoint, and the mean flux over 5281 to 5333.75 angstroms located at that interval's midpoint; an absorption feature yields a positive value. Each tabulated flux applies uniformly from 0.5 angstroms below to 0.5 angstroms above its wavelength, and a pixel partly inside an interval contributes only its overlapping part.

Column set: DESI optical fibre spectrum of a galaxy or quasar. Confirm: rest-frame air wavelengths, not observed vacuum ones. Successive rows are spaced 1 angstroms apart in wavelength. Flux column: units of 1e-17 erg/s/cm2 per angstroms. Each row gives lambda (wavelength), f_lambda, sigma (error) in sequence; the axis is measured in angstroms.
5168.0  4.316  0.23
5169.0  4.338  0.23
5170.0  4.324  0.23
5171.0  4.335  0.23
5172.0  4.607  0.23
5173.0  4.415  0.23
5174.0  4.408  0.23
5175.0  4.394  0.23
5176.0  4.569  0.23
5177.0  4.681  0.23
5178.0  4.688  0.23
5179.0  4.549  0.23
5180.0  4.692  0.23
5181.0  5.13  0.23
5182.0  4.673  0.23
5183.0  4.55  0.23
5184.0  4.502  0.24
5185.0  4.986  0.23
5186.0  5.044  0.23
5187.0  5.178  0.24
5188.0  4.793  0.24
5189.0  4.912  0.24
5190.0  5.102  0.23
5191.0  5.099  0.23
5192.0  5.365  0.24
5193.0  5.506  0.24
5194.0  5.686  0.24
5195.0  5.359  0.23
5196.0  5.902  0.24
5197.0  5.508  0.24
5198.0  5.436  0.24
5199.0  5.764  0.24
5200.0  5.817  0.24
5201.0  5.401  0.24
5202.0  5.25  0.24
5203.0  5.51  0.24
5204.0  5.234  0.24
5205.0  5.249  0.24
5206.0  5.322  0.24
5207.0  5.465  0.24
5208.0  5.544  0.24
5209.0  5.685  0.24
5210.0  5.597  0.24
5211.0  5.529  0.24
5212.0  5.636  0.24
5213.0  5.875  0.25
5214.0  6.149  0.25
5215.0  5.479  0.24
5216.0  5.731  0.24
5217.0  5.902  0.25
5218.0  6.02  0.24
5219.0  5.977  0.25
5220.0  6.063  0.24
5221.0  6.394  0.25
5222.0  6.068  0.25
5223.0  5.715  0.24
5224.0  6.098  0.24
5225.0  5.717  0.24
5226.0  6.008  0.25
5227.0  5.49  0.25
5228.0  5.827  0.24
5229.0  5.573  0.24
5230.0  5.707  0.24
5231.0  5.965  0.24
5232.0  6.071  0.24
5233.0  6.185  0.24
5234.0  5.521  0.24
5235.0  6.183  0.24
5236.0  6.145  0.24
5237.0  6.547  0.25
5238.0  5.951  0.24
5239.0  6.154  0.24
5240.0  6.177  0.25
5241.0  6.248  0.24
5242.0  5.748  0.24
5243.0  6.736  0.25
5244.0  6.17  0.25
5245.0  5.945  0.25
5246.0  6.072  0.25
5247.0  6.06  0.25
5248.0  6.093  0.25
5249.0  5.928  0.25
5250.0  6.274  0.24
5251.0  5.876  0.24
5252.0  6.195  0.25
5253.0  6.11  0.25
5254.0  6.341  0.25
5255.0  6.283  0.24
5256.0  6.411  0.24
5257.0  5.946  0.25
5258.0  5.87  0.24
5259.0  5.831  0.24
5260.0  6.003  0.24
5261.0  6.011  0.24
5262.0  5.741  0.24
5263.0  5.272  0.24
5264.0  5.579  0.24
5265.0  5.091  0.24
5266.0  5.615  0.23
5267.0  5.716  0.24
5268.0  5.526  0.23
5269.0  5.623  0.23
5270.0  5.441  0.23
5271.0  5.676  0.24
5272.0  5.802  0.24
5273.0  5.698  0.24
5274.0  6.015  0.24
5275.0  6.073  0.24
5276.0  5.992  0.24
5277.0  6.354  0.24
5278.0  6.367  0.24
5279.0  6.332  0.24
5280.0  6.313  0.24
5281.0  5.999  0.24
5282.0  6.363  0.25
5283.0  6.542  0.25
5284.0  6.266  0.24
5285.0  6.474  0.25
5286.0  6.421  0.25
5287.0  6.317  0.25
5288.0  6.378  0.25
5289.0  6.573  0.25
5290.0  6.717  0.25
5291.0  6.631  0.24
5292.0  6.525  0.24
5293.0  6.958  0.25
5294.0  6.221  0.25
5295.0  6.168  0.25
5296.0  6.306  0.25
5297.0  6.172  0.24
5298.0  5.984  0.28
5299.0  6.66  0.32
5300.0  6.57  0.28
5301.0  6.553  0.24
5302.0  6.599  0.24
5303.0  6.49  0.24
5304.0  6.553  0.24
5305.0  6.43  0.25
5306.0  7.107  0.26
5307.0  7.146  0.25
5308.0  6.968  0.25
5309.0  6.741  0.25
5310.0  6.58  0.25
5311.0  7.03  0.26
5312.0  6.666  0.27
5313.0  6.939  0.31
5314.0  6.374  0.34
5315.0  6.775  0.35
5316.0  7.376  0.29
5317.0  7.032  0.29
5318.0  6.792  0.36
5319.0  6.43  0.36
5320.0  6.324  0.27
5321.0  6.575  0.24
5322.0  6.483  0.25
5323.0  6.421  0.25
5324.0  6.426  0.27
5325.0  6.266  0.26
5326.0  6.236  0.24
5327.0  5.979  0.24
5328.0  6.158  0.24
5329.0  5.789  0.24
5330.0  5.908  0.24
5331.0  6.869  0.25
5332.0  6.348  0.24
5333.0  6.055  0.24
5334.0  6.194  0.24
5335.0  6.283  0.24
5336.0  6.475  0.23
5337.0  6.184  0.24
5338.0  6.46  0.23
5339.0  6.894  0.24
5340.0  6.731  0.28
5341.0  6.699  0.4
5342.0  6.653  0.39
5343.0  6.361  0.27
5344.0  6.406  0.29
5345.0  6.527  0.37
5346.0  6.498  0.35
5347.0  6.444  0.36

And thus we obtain -2.2 angstroms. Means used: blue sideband 5.21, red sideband 6.51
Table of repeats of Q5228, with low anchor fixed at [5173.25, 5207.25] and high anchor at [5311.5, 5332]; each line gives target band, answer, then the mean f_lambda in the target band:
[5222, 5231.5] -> -0.6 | 5.8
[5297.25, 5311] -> -0.8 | 6.65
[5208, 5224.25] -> -1.5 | 5.86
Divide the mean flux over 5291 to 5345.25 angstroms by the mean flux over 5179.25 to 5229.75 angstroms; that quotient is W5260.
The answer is 1.19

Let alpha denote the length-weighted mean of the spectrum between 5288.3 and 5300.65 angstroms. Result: 6.46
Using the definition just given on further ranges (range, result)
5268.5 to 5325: 6.44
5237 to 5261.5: 6.11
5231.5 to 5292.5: 6.07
